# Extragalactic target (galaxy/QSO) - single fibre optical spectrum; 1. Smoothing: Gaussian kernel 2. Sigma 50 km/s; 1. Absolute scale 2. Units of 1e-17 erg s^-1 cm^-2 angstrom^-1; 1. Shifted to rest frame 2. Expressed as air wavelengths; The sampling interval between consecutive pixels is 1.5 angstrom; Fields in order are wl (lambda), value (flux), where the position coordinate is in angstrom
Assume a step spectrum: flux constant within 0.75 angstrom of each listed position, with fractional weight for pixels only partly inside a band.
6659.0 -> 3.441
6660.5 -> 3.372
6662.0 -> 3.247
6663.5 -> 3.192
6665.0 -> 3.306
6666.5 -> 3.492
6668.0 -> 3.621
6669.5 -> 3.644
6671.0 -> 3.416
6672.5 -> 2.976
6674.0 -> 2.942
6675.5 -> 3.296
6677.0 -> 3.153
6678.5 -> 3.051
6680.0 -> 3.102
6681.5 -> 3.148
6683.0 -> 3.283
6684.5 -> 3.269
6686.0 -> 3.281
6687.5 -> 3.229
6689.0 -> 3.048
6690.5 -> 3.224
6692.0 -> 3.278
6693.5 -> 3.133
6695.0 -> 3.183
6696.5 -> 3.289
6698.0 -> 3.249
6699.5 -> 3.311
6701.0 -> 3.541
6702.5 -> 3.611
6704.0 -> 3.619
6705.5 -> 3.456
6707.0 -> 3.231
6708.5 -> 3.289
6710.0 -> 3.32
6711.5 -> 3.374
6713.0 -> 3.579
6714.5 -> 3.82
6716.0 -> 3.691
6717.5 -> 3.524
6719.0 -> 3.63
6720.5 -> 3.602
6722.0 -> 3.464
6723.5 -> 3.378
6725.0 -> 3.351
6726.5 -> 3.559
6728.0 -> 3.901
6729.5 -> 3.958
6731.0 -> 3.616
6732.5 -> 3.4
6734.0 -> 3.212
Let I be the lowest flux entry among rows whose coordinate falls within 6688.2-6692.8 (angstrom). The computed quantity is 3.048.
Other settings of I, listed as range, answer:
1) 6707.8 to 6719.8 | 3.289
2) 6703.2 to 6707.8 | 3.231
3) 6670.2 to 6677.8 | 2.942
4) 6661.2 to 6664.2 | 3.192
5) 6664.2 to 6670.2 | 3.306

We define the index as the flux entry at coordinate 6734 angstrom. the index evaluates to 3.212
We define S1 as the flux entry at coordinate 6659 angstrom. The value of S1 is 3.441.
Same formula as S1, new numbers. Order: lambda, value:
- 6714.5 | 3.82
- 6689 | 3.048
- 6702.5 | 3.611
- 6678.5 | 3.051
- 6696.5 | 3.289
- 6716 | 3.691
